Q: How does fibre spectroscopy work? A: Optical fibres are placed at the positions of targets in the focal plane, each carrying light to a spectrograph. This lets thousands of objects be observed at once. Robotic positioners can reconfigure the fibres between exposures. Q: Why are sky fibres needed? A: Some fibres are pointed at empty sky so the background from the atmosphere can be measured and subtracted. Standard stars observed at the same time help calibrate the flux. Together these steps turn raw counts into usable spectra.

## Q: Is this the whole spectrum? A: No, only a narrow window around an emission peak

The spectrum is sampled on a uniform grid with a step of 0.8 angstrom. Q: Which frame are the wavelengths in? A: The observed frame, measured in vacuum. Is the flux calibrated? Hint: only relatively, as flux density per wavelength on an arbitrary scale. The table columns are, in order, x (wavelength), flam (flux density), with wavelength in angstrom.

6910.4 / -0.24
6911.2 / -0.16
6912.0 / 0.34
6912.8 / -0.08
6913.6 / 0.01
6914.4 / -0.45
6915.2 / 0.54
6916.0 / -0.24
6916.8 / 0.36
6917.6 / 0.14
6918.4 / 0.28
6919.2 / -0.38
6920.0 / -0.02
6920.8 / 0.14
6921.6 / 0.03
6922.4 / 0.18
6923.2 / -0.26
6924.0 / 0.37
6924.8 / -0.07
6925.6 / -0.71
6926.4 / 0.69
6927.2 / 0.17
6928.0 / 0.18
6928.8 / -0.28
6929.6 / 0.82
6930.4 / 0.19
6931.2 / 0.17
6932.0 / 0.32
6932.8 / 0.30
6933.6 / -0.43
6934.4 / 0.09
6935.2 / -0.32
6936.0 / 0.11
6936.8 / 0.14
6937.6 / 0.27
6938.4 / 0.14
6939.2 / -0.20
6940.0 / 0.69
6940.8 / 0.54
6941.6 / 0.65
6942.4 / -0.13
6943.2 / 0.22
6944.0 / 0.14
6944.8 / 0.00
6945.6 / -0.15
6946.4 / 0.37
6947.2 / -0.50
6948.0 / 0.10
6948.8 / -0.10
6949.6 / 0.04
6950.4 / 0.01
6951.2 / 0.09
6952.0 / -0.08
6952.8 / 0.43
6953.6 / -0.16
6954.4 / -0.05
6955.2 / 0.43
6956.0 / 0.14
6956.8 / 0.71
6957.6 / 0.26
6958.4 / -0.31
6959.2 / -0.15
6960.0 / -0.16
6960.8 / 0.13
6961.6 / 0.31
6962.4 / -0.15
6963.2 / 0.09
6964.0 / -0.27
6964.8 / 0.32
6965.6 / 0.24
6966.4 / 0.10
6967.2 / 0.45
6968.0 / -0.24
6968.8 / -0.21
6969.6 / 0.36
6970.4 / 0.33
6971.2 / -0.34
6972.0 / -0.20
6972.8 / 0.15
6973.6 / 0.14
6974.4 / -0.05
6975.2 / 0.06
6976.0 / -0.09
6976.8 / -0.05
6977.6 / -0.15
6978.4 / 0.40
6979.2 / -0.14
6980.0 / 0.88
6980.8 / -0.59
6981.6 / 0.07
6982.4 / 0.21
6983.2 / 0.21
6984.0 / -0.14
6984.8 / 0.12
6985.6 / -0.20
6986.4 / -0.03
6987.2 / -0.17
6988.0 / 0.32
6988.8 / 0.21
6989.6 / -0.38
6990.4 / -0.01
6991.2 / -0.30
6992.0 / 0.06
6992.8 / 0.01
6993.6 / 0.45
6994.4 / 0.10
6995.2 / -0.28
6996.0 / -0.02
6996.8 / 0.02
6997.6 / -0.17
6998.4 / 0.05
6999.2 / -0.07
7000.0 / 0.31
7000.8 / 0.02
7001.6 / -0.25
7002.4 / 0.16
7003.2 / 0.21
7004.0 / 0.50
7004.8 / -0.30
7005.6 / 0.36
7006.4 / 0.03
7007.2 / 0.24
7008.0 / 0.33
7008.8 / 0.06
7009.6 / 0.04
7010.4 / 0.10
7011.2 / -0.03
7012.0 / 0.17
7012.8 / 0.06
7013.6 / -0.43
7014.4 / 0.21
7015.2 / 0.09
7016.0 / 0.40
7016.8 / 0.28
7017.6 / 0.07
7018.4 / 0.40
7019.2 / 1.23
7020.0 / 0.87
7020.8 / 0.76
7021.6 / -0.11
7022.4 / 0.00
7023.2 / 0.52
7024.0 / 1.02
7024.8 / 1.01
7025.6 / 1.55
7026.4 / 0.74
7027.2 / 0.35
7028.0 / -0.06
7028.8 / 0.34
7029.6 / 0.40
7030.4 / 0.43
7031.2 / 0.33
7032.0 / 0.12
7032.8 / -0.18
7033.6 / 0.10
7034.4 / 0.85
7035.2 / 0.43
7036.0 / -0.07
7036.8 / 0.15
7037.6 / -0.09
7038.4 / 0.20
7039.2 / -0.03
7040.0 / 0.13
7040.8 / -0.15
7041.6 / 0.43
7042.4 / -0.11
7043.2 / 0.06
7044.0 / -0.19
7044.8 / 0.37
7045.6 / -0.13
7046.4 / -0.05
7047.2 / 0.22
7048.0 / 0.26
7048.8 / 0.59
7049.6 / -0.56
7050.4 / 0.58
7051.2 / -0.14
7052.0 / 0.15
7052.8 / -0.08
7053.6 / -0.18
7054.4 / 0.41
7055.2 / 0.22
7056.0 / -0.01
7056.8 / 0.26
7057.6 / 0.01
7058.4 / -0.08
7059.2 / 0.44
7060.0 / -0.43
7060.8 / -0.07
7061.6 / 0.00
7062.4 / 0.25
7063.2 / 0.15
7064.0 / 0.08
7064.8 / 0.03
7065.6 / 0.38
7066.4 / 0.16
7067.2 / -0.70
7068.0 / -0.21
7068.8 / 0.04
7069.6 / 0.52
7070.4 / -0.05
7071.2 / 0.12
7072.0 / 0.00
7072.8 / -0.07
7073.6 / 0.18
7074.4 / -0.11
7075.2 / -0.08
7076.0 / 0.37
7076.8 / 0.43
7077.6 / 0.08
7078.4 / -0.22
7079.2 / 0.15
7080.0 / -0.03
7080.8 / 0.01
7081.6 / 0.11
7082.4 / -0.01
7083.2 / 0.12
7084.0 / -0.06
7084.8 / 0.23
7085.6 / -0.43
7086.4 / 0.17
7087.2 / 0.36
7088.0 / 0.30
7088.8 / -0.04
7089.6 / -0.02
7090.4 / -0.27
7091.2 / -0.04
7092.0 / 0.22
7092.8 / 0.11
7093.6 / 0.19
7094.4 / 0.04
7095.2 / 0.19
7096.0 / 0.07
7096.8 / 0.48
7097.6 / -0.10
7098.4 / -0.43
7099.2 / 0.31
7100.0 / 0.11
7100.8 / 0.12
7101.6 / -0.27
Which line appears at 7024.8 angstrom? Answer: [O II] 3727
